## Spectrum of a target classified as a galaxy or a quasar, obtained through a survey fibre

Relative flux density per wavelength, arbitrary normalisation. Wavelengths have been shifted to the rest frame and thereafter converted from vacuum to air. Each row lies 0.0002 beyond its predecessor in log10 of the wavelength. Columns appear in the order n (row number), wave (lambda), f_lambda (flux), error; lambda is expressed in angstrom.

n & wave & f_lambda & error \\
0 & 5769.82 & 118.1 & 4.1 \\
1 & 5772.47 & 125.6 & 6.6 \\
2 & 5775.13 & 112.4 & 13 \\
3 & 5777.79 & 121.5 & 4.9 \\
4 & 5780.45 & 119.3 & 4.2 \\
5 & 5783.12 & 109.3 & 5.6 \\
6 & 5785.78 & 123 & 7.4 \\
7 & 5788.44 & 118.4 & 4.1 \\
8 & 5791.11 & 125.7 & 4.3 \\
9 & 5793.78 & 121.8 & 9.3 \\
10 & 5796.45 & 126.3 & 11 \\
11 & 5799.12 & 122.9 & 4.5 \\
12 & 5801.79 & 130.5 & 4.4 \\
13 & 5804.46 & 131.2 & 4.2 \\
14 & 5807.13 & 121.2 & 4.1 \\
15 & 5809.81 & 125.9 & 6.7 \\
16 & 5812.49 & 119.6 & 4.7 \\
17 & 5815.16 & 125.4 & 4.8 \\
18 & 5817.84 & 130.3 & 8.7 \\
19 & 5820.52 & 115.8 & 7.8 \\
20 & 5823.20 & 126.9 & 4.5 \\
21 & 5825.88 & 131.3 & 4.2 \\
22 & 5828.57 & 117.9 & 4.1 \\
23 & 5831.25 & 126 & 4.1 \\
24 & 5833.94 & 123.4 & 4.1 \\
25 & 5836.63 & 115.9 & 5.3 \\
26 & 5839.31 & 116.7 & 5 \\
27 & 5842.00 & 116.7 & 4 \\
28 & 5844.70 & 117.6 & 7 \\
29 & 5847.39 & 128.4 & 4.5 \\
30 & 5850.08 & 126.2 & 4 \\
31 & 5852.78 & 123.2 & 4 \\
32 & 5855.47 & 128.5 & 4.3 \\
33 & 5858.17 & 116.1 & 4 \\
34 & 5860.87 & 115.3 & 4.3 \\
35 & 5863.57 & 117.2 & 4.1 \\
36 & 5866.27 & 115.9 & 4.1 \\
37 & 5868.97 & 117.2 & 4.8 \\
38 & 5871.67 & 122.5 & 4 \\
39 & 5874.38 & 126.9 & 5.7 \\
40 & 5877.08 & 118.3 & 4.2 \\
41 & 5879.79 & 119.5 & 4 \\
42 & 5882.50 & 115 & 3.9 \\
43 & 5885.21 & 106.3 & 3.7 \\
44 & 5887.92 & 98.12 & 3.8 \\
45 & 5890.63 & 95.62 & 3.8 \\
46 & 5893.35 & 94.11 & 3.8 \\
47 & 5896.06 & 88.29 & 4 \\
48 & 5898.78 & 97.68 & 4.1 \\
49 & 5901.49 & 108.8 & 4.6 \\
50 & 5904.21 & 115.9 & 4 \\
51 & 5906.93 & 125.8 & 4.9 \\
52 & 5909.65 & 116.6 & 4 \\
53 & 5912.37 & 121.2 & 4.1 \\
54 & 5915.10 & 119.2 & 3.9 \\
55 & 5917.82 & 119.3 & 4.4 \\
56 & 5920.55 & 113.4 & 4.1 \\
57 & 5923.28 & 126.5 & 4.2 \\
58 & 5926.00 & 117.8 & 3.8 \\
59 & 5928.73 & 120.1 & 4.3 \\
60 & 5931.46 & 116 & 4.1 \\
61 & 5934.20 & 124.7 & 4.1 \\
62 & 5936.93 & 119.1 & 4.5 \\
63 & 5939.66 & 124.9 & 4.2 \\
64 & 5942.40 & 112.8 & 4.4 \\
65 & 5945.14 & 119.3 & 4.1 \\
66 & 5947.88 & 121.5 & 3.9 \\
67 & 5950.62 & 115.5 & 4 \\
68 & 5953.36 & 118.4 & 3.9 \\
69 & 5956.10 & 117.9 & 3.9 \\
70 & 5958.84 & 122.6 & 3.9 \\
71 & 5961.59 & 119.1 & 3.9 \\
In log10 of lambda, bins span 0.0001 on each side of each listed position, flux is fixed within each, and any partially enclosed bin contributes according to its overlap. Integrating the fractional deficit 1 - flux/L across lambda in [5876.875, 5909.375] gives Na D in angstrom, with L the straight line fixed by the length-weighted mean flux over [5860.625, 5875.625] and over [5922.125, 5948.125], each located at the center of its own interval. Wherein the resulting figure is 3.5 angstrom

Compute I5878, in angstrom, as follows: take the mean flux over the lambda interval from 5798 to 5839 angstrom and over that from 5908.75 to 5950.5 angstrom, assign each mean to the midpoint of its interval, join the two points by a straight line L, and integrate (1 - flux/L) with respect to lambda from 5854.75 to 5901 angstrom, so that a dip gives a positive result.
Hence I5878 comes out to 4.0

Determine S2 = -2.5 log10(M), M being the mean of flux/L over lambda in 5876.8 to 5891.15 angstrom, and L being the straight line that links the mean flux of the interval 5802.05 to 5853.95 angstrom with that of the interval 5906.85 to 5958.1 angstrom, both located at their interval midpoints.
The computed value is 0.12 mag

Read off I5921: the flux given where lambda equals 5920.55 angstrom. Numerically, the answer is 113.4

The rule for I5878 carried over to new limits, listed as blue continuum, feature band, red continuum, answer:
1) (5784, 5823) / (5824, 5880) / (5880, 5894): -4.5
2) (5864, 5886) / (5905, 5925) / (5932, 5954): -0.2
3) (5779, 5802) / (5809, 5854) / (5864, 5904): -2.6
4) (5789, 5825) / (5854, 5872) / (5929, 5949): 0.6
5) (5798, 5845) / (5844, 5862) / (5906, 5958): 0.0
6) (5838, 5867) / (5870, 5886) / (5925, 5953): 0.2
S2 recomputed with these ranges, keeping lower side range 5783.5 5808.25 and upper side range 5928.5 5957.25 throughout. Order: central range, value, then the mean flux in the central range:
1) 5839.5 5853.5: 0.00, 122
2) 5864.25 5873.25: 0.03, 119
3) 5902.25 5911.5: 0.01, 119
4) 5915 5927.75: 0.00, 119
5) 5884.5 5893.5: 0.22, 98.5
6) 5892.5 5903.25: 0.22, 98.1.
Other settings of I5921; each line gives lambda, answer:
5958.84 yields 122.6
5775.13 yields 112.4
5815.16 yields 125.4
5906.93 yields 125.8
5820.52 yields 115.8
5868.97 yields 117.2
